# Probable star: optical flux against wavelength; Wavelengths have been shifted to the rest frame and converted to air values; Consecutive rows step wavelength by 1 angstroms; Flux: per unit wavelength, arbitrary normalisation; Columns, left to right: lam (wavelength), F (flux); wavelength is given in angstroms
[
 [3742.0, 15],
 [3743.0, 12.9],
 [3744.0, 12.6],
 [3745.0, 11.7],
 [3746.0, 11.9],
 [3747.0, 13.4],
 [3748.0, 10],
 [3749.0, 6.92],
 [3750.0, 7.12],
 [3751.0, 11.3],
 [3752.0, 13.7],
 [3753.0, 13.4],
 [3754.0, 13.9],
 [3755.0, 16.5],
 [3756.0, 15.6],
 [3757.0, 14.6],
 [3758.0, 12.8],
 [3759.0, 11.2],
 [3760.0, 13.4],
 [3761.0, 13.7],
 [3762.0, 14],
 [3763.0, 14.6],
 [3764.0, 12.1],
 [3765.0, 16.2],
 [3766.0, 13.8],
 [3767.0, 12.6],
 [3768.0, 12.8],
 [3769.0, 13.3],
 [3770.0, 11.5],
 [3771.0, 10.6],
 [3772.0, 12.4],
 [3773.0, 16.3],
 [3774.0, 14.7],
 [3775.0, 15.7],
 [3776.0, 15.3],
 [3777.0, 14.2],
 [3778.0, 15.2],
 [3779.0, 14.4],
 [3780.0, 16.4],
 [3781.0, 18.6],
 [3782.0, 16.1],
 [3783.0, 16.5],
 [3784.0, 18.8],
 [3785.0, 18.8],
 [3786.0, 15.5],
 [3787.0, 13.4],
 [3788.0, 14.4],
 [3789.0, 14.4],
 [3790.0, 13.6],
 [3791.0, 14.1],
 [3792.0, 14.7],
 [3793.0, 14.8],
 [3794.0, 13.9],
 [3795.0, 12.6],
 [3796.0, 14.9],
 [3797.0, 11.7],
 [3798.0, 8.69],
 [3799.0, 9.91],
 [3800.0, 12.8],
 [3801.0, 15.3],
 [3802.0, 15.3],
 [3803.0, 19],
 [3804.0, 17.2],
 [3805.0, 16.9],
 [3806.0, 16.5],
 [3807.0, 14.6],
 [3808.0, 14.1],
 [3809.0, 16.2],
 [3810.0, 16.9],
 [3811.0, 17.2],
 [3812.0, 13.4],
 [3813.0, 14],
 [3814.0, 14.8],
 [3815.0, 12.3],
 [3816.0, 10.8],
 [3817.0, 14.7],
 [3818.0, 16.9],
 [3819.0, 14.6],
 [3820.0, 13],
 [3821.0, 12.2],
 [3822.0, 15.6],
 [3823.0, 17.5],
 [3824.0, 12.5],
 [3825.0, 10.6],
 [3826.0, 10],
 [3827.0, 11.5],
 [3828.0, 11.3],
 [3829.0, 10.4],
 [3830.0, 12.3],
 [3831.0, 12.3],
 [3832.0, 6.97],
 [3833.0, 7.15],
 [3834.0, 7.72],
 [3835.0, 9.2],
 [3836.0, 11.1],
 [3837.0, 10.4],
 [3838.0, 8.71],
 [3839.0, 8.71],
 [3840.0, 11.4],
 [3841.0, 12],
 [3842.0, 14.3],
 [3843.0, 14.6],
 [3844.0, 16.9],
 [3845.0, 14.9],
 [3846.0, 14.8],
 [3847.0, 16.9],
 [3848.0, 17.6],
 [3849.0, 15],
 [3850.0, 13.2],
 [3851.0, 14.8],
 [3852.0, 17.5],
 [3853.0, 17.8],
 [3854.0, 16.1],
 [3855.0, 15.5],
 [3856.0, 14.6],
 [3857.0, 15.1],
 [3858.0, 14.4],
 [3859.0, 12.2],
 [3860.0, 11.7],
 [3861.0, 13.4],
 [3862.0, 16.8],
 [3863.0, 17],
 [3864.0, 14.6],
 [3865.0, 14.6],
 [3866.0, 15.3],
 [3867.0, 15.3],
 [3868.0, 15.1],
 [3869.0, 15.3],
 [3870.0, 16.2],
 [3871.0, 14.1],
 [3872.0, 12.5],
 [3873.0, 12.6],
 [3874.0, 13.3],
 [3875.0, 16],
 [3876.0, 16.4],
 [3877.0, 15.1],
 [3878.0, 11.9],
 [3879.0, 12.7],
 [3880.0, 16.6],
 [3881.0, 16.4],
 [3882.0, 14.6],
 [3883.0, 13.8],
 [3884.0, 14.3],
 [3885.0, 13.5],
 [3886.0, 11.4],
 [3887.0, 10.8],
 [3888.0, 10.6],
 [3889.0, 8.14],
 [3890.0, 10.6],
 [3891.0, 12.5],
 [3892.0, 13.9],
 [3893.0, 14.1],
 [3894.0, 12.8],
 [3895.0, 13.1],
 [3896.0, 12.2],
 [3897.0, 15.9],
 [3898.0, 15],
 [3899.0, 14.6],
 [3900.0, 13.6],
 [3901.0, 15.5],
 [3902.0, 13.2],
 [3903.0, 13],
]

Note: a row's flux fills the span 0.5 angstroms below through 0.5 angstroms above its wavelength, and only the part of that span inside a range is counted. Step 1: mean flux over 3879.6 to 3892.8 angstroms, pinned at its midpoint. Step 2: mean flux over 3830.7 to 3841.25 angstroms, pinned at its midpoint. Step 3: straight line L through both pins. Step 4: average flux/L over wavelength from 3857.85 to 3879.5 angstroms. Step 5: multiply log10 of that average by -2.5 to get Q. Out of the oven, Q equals -0.23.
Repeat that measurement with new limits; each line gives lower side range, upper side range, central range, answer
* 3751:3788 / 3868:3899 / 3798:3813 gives -0.07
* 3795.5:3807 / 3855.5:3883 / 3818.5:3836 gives 0.25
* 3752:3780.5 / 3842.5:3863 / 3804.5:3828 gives 0.04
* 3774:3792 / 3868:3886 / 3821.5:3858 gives 0.14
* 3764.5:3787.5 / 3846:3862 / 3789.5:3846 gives 0.14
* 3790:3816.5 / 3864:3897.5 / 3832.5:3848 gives 0.16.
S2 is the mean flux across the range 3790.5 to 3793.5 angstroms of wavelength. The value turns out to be 14.5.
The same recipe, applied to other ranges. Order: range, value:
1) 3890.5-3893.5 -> 13.5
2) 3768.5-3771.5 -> 11.8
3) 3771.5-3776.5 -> 14.9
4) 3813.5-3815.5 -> 13.6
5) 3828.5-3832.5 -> 10.5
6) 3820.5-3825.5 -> 13.7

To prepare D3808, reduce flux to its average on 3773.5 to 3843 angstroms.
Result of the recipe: 13.7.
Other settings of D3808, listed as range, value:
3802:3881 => 13.9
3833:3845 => 11.3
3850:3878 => 14.9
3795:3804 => 13.6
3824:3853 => 12.3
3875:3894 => 13.2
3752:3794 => 14.5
